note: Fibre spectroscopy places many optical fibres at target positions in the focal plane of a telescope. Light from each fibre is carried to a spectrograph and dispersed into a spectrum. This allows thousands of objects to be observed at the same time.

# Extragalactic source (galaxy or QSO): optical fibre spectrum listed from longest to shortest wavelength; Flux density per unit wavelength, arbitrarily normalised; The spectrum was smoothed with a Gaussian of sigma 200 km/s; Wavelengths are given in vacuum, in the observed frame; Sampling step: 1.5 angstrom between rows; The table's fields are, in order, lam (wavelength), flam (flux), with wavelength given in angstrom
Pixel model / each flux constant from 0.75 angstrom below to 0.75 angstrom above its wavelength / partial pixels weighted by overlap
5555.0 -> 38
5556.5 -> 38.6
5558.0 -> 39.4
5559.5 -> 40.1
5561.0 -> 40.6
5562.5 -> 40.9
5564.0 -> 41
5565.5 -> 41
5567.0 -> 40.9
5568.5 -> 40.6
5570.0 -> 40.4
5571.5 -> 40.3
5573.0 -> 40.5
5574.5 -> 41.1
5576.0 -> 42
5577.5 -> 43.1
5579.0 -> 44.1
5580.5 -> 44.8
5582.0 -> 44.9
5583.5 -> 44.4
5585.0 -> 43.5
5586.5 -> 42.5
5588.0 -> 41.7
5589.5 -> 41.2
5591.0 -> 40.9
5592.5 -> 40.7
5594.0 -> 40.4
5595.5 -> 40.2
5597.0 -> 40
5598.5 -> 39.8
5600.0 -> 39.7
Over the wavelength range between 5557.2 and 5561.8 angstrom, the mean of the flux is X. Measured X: 40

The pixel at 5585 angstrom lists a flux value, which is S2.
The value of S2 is 43.5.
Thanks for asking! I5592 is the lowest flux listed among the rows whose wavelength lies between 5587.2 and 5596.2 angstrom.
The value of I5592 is 40.2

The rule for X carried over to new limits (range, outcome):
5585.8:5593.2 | 41.4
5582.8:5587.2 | 43.5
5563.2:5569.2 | 40.9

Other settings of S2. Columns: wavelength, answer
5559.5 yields 40.1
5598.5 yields 39.8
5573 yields 40.5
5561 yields 40.6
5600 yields 39.7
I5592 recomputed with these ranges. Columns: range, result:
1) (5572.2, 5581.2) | 40.5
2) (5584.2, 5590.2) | 41.2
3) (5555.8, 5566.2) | 38.6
